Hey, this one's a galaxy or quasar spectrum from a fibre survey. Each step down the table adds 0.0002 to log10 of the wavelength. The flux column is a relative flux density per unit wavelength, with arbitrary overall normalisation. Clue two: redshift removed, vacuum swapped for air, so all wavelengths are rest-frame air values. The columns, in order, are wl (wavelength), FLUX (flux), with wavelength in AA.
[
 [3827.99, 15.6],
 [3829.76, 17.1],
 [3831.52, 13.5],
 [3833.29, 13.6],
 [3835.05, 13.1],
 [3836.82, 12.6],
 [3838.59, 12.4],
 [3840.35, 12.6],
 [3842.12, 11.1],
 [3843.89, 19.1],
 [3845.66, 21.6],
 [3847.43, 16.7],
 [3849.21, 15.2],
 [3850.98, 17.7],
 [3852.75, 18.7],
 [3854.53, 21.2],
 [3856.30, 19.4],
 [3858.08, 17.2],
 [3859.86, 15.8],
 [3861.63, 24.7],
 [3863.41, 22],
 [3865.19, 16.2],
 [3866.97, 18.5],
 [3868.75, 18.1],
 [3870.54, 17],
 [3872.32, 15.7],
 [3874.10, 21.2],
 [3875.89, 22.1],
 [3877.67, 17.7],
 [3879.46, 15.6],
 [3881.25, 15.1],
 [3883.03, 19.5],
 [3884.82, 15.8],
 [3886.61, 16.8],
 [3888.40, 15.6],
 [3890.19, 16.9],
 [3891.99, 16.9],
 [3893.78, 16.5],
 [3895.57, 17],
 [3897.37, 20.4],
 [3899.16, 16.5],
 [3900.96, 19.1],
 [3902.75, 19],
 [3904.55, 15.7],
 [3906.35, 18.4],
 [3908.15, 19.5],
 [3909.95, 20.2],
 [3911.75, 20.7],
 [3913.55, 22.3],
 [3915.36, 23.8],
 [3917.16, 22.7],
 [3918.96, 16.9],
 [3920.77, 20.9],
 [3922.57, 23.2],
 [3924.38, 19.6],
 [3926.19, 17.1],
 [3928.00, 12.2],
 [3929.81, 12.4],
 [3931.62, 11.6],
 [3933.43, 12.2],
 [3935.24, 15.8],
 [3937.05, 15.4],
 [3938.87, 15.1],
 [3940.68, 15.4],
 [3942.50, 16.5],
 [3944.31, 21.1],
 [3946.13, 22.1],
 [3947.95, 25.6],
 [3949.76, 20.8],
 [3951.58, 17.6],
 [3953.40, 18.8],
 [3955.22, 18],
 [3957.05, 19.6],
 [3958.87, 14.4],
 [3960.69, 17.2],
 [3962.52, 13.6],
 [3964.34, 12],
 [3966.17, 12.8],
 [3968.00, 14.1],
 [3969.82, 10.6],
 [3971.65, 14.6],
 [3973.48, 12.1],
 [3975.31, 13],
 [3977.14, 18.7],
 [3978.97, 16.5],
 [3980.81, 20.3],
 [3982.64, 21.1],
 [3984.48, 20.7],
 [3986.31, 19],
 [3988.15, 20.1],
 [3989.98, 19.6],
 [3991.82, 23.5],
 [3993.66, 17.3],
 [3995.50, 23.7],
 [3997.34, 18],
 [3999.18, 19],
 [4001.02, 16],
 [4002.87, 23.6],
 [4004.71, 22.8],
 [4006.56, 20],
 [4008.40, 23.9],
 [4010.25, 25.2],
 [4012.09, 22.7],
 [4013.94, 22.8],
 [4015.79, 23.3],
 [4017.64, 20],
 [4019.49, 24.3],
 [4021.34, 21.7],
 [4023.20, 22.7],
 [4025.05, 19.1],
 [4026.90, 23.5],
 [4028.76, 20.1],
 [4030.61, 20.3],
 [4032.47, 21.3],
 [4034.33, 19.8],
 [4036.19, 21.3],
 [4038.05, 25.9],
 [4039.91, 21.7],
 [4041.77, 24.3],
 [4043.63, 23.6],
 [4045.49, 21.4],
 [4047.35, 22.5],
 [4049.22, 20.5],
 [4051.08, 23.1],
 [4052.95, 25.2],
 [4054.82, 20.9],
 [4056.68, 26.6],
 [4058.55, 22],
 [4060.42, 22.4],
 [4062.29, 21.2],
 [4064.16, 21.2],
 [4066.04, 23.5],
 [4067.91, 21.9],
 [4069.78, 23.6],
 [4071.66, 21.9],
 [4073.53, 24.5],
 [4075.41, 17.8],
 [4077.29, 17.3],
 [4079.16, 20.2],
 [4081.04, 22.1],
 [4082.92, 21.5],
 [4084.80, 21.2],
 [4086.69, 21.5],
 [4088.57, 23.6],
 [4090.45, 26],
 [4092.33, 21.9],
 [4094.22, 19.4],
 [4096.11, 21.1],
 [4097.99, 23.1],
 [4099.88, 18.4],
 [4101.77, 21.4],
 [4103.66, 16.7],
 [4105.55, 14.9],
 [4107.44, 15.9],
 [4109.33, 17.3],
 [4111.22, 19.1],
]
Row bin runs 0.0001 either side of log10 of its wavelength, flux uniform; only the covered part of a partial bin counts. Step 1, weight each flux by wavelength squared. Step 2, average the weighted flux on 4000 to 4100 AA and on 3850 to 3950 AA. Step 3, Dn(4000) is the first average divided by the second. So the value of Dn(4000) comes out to 1.30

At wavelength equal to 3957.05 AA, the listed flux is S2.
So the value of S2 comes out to 19.6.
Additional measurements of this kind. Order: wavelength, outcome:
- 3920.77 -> 20.9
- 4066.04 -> 23.5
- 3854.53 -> 21.2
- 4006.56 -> 20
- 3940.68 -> 15.4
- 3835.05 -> 13.1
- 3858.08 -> 17.2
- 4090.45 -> 26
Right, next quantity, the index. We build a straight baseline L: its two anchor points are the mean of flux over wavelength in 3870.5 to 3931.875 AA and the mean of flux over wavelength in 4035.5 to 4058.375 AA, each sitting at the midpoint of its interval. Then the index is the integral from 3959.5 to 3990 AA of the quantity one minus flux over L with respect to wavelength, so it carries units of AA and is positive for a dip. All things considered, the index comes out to 6.70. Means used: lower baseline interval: 18.1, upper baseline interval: 23.1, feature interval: 16.1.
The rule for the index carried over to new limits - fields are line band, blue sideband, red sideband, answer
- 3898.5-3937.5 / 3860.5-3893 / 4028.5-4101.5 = 1.83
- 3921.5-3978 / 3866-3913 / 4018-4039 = 9.59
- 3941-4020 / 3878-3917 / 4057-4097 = 3.80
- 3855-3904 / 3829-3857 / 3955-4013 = -4.39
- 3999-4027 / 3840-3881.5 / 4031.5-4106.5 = -1.66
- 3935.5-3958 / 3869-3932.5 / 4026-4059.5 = 0.86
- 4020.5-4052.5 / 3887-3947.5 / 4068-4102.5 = -2.41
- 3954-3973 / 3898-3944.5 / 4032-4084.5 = 4.37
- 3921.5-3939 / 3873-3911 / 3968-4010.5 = 2.63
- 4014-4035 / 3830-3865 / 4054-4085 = -0.80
